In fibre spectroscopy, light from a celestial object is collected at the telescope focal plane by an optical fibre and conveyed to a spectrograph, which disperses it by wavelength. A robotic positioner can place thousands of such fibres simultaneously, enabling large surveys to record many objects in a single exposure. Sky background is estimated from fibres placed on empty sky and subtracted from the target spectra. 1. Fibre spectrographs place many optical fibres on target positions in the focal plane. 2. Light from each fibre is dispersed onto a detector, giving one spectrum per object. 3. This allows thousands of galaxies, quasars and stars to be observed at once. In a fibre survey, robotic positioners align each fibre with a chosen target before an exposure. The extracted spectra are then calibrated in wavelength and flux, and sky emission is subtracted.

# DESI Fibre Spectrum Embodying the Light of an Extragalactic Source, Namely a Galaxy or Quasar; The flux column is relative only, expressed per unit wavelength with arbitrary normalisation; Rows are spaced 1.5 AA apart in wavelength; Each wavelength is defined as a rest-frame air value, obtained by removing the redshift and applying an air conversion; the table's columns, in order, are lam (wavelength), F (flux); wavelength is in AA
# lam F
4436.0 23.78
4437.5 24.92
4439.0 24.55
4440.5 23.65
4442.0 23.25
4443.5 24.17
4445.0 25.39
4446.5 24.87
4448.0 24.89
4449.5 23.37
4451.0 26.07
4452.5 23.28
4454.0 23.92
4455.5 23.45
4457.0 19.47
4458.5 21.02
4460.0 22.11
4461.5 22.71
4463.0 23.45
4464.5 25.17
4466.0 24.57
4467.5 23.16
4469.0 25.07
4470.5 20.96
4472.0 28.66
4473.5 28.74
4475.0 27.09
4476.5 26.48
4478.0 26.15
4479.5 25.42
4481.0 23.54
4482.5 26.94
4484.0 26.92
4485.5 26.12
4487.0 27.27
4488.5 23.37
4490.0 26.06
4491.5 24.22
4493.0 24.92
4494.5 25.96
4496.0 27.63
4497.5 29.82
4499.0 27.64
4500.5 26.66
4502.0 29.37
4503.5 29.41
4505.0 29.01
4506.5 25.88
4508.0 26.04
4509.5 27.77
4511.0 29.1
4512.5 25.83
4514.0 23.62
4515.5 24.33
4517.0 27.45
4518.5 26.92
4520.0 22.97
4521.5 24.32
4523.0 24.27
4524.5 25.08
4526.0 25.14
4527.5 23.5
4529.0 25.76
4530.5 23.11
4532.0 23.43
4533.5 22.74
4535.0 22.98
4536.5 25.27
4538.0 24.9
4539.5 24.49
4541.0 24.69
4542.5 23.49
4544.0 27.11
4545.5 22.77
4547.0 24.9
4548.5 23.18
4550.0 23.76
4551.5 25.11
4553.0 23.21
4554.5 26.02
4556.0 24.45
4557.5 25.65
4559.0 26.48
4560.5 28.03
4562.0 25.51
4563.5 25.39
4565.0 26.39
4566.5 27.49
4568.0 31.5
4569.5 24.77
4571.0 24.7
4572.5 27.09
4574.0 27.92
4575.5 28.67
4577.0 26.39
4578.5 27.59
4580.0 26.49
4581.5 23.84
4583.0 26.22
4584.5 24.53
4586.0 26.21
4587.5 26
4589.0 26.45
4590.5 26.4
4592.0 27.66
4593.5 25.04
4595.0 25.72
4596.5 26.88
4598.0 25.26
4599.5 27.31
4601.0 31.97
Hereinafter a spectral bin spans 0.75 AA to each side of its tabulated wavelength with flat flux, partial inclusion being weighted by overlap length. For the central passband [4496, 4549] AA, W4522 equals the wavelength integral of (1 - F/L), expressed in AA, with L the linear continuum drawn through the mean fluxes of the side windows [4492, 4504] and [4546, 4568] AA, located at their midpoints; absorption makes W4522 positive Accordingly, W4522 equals 2.4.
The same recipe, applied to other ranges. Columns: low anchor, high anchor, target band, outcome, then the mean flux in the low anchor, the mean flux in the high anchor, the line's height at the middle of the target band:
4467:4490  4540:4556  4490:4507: -1.3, 25.8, 24.4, 25.4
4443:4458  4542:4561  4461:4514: -4.3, 23.8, 24.9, 24.2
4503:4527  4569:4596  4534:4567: 1.4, 26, 26.2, 26.1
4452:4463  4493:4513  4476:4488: -0.4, 22.3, 27.6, 25.2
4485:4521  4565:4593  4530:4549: 1.8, 26.5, 26.6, 26.6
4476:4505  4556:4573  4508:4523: 0.5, 26.6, 26.5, 26.6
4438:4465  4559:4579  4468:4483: -1.0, 23.6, 27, 24.3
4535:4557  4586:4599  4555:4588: -1.3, 24.5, 26.2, 25.4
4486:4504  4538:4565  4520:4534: 0.9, 26.8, 25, 25.8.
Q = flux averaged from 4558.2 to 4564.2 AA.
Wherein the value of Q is 26.4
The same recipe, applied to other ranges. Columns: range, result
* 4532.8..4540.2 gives 24.1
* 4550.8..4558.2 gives 24.9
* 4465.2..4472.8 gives 24.5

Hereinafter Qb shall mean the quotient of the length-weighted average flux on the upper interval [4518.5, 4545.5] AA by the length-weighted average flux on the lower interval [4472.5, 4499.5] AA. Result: 0.92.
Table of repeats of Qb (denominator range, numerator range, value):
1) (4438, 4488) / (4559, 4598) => 1.08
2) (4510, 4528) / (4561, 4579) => 1.07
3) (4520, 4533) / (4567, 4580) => 1.13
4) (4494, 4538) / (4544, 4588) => 1.00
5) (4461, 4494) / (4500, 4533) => 1.02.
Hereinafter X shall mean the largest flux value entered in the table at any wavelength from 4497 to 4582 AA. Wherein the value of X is 31.5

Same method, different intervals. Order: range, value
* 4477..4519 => 29.82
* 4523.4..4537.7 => 25.76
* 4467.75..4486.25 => 28.74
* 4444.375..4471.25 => 26.07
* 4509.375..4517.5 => 29.1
